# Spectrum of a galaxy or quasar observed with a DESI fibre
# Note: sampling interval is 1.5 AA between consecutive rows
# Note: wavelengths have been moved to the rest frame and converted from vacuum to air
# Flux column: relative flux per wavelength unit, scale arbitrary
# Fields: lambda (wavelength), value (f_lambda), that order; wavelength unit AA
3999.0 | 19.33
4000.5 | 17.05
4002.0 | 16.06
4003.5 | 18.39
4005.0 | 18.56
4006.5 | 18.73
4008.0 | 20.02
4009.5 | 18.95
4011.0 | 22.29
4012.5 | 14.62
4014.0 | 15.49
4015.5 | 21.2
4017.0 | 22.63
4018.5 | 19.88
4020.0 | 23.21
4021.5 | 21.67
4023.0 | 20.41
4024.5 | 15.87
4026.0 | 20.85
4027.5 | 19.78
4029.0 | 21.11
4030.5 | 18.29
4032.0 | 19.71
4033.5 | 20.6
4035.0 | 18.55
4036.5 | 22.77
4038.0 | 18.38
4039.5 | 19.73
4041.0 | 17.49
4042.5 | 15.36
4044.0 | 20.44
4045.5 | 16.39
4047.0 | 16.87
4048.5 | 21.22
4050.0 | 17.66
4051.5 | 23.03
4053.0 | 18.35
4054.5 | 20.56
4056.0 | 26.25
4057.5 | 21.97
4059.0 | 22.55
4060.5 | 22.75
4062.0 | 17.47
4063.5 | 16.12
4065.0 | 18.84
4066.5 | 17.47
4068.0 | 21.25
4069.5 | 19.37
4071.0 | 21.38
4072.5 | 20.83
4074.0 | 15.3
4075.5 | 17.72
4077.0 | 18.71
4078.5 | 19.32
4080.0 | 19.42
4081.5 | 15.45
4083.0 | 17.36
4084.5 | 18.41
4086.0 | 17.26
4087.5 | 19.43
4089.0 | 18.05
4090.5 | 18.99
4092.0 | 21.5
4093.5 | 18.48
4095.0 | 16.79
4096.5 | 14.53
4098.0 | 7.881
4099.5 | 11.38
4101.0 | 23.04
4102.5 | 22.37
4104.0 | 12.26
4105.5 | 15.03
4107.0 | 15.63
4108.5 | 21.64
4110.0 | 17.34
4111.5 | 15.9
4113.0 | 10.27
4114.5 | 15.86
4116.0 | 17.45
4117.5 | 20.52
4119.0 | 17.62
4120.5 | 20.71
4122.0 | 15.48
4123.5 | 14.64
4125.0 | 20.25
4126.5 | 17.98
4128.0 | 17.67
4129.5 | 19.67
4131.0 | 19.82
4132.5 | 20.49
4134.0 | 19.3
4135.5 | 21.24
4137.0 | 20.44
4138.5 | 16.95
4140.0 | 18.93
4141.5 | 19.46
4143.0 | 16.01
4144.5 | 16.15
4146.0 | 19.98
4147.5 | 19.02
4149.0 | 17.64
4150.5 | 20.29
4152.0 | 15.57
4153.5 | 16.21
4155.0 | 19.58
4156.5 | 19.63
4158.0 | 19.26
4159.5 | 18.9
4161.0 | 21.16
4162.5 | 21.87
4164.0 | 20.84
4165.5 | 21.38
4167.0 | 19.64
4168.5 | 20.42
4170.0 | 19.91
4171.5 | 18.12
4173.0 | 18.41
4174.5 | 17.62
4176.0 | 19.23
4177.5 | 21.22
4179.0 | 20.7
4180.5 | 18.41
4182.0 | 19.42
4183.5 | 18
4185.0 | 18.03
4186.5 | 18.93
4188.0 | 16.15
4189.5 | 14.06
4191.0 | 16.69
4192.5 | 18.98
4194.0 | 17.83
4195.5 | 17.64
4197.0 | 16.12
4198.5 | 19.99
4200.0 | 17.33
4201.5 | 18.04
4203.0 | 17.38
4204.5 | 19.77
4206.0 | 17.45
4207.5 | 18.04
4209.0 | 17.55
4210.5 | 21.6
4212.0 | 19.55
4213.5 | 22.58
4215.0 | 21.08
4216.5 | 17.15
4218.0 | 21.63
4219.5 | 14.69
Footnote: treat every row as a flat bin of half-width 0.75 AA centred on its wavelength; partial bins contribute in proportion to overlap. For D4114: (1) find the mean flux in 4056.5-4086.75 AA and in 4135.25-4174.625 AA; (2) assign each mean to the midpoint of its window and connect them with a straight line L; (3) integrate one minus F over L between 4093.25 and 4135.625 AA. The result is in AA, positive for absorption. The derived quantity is 4.1 AA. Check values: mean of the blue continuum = 19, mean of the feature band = 17.2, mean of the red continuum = 19.1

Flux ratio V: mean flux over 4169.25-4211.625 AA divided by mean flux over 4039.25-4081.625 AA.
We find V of 0.95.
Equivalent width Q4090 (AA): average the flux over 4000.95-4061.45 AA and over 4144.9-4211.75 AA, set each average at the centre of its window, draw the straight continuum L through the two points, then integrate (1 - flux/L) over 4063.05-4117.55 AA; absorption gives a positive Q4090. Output 5.1 AA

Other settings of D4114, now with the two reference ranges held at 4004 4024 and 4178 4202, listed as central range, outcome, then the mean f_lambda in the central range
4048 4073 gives -1.5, 20.4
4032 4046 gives 0.4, 18.9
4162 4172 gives -1.2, 20.3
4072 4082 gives 0.5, 18.1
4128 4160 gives -0.6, 18.8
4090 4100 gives 1.7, 15.7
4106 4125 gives 1.7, 17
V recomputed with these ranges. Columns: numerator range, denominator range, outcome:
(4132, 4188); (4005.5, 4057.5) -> 0.97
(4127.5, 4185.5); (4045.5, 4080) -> 0.97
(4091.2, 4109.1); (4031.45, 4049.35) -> 0.88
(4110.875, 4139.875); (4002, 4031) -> 0.93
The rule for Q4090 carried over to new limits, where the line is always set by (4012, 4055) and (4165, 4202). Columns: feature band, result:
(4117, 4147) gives 0.2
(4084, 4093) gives 0.1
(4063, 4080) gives 0.3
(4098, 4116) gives 2.7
